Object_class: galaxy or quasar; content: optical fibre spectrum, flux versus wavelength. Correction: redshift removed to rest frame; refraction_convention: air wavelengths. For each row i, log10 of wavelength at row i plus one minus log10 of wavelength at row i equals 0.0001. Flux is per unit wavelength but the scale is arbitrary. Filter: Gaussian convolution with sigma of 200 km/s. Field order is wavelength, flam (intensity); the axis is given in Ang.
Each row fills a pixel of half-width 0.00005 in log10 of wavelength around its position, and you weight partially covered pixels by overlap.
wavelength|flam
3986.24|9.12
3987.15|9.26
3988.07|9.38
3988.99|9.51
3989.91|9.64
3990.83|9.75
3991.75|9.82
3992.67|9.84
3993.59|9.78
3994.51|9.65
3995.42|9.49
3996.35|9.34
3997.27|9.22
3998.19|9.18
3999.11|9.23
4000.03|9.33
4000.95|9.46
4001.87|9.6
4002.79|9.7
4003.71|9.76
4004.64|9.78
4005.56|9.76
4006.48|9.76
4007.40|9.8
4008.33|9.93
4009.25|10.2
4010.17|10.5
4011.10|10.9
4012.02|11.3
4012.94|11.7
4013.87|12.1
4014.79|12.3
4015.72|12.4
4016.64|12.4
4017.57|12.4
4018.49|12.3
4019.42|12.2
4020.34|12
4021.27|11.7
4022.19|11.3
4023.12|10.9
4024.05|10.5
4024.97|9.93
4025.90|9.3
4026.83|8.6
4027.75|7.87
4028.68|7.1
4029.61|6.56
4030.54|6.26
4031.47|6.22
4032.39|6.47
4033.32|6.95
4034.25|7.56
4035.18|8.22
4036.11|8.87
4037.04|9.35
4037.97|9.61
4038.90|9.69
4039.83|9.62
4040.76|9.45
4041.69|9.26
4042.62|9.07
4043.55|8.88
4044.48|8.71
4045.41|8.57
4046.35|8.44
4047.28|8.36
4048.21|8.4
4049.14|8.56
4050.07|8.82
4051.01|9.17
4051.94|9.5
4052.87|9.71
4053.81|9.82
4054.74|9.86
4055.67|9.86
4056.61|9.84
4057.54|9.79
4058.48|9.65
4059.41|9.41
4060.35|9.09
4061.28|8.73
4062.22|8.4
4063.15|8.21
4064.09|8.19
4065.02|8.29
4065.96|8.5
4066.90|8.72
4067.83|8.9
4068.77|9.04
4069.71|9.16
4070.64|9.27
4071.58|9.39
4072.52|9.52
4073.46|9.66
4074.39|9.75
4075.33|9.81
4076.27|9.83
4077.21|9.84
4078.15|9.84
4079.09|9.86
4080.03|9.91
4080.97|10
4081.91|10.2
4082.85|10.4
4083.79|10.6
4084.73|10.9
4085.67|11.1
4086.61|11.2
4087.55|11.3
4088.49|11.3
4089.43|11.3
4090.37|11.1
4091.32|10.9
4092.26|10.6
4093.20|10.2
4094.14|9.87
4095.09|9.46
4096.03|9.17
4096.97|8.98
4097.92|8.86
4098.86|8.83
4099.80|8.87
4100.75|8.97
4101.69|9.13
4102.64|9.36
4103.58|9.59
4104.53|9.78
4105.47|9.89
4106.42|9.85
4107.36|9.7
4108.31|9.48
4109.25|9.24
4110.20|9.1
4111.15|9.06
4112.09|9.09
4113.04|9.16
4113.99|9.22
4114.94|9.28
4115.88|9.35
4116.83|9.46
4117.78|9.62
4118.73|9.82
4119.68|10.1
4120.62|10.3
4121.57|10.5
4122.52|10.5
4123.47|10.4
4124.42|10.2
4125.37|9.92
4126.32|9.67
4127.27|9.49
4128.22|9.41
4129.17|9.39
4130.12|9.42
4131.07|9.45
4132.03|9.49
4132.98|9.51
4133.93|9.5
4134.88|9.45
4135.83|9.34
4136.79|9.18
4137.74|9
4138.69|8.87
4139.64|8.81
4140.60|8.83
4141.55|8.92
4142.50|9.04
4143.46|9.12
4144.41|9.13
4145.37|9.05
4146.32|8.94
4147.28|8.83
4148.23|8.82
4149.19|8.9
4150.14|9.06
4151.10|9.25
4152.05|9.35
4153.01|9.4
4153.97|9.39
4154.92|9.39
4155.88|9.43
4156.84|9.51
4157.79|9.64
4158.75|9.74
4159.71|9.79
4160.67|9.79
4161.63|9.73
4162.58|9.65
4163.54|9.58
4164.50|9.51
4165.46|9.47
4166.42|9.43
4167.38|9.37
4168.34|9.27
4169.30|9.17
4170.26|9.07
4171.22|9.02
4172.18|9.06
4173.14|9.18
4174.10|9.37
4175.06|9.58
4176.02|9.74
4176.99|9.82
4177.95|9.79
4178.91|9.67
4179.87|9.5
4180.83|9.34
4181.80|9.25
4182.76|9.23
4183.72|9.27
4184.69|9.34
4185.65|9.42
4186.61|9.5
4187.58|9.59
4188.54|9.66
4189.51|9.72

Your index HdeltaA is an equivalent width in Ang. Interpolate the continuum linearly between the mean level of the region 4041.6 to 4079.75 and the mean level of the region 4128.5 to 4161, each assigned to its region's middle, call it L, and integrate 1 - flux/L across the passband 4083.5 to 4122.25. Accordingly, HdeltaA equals -2.66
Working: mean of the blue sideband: 9.17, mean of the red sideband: 9.25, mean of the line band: 9.84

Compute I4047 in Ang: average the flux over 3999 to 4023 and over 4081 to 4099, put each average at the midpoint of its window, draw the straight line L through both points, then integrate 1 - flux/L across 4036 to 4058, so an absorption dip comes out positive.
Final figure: 2.9 Ang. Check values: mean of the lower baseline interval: 10.9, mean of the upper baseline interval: 10.4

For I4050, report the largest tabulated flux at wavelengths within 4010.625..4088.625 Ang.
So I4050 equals 12.4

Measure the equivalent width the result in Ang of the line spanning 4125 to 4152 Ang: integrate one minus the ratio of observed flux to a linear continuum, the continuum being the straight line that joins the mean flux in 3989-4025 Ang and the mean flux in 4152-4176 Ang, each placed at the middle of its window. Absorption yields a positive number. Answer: 1.14 Ang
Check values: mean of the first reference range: 10.5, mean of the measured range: 9.21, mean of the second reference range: 9.44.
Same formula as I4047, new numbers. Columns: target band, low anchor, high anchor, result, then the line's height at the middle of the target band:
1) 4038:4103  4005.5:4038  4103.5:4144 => 1.1 Ang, 9.69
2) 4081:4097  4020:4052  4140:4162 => -2.7 Ang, 9.03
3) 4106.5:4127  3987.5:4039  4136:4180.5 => -0.5 Ang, 9.44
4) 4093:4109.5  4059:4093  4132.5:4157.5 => 0.3 Ang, 9.56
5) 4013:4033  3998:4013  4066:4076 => -0.5 Ang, 9.79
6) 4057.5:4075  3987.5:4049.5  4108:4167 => 0.9 Ang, 9.53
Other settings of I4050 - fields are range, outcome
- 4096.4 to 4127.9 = 10.5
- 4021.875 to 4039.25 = 11.3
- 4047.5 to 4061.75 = 9.86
